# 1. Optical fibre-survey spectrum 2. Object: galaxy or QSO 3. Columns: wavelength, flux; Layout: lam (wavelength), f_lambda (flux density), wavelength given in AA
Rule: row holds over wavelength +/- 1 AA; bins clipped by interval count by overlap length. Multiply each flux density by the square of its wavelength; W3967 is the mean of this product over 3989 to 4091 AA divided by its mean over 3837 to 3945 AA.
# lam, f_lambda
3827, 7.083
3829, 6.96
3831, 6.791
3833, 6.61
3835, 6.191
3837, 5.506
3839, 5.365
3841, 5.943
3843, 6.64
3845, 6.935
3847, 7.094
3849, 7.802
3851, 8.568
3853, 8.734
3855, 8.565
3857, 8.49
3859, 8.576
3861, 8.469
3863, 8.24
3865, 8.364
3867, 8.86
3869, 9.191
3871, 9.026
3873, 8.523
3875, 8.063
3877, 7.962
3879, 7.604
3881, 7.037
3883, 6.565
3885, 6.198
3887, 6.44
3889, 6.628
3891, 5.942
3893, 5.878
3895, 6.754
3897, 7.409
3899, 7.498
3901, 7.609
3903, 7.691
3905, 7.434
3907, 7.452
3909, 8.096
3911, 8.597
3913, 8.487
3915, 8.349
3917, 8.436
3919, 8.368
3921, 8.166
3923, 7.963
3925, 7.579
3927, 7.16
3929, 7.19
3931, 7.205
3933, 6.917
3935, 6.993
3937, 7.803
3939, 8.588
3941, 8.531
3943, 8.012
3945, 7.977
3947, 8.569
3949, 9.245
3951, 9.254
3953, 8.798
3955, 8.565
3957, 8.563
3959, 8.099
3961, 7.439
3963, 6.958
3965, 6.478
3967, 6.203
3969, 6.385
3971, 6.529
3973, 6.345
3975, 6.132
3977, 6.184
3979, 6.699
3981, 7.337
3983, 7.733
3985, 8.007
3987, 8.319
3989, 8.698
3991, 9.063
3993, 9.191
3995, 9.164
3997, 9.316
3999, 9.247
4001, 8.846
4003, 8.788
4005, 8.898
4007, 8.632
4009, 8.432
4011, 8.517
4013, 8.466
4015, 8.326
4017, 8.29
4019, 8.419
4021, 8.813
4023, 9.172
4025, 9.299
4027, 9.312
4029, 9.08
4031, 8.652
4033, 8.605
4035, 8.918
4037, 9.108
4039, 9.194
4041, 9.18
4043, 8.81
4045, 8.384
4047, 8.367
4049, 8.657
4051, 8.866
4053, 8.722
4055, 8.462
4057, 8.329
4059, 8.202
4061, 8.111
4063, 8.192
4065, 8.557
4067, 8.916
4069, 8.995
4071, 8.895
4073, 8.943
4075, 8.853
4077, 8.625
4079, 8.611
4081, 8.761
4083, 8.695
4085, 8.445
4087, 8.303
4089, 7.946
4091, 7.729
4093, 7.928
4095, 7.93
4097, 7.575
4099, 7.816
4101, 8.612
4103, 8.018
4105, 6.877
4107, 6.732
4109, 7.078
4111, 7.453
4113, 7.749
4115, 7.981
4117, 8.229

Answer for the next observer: 1.23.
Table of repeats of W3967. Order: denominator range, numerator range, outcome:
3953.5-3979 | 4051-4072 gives 1.28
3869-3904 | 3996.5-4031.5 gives 1.29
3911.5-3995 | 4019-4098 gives 1.17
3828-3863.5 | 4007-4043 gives 1.32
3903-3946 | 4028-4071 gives 1.18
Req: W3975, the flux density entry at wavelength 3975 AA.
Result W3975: 6.132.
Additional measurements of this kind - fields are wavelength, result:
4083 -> 8.695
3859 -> 8.576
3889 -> 6.628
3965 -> 6.478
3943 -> 8.012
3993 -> 9.191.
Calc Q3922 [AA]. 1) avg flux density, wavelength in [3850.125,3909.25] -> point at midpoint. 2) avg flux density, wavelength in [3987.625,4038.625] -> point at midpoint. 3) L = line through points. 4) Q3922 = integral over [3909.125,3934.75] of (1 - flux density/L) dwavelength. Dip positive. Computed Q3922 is 0.7 AA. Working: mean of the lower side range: 7.72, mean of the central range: 7.85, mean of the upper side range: 8.85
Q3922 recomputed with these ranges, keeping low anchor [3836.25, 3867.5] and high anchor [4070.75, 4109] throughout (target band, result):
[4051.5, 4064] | -0.5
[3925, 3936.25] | 0.9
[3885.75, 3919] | 1.3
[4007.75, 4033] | -2.3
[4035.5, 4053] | -1.7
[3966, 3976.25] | 2.0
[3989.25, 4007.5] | -2.5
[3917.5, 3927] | -0.2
